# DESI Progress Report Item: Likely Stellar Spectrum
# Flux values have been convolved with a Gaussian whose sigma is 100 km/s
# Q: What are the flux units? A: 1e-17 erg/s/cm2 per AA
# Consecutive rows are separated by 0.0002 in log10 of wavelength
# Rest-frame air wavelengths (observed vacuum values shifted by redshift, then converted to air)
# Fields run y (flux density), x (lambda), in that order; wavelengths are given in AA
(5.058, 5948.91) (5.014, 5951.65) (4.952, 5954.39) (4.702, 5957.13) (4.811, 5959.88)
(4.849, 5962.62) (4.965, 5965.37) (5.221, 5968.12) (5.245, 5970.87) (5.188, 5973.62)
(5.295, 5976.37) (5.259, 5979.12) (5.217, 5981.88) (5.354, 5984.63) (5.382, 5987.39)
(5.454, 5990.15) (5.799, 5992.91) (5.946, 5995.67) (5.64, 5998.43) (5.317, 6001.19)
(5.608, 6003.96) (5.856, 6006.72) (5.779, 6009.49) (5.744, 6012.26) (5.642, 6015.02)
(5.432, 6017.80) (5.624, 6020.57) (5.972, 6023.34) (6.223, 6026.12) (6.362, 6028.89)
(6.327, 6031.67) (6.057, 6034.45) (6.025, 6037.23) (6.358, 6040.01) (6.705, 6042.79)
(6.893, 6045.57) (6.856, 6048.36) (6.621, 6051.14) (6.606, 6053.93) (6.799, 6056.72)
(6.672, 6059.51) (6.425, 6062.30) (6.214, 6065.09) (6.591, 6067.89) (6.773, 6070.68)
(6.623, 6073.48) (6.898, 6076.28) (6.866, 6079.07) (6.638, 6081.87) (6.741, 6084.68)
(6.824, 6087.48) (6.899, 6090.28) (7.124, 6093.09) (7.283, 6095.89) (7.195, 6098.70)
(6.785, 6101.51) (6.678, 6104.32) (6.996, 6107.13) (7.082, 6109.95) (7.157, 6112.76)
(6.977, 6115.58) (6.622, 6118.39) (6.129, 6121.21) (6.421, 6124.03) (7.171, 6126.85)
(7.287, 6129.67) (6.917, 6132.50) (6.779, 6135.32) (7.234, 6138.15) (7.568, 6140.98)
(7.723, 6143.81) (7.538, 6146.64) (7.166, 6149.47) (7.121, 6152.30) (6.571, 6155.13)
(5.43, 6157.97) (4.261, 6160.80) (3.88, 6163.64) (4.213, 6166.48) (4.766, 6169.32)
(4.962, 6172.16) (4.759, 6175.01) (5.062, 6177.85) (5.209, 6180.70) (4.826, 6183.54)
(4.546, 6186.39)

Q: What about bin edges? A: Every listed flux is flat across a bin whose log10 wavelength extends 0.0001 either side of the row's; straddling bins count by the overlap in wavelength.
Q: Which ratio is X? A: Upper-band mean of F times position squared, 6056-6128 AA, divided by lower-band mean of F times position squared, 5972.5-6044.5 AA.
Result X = 1.21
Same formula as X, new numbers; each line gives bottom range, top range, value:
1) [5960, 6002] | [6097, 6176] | 1.27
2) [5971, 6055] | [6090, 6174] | 1.15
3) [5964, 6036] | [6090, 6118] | 1.29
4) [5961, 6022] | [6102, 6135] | 1.31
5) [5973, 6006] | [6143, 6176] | 1.10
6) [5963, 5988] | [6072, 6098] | 1.37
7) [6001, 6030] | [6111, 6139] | 1.23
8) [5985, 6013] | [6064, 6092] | 1.22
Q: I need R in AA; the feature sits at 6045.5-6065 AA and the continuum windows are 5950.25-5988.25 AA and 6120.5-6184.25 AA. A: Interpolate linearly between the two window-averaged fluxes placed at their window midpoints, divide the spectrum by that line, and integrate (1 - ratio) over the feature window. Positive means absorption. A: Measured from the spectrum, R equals -3.9 AA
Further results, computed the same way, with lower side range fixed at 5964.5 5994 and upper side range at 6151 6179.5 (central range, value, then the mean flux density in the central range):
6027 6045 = -3.7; 6.33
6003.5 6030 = -2.8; 5.83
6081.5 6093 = -3.6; 6.82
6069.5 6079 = -2.9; 6.78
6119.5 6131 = -3.6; 6.75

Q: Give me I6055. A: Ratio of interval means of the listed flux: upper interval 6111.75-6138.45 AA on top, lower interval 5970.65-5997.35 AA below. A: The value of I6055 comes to 1.3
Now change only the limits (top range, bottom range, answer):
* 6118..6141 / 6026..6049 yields 1.07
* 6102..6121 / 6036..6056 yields 1.04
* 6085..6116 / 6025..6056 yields 1.08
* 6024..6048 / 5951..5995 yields 1.23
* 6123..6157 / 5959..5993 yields 1.36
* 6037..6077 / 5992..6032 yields 1.14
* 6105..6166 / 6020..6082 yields 1.02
